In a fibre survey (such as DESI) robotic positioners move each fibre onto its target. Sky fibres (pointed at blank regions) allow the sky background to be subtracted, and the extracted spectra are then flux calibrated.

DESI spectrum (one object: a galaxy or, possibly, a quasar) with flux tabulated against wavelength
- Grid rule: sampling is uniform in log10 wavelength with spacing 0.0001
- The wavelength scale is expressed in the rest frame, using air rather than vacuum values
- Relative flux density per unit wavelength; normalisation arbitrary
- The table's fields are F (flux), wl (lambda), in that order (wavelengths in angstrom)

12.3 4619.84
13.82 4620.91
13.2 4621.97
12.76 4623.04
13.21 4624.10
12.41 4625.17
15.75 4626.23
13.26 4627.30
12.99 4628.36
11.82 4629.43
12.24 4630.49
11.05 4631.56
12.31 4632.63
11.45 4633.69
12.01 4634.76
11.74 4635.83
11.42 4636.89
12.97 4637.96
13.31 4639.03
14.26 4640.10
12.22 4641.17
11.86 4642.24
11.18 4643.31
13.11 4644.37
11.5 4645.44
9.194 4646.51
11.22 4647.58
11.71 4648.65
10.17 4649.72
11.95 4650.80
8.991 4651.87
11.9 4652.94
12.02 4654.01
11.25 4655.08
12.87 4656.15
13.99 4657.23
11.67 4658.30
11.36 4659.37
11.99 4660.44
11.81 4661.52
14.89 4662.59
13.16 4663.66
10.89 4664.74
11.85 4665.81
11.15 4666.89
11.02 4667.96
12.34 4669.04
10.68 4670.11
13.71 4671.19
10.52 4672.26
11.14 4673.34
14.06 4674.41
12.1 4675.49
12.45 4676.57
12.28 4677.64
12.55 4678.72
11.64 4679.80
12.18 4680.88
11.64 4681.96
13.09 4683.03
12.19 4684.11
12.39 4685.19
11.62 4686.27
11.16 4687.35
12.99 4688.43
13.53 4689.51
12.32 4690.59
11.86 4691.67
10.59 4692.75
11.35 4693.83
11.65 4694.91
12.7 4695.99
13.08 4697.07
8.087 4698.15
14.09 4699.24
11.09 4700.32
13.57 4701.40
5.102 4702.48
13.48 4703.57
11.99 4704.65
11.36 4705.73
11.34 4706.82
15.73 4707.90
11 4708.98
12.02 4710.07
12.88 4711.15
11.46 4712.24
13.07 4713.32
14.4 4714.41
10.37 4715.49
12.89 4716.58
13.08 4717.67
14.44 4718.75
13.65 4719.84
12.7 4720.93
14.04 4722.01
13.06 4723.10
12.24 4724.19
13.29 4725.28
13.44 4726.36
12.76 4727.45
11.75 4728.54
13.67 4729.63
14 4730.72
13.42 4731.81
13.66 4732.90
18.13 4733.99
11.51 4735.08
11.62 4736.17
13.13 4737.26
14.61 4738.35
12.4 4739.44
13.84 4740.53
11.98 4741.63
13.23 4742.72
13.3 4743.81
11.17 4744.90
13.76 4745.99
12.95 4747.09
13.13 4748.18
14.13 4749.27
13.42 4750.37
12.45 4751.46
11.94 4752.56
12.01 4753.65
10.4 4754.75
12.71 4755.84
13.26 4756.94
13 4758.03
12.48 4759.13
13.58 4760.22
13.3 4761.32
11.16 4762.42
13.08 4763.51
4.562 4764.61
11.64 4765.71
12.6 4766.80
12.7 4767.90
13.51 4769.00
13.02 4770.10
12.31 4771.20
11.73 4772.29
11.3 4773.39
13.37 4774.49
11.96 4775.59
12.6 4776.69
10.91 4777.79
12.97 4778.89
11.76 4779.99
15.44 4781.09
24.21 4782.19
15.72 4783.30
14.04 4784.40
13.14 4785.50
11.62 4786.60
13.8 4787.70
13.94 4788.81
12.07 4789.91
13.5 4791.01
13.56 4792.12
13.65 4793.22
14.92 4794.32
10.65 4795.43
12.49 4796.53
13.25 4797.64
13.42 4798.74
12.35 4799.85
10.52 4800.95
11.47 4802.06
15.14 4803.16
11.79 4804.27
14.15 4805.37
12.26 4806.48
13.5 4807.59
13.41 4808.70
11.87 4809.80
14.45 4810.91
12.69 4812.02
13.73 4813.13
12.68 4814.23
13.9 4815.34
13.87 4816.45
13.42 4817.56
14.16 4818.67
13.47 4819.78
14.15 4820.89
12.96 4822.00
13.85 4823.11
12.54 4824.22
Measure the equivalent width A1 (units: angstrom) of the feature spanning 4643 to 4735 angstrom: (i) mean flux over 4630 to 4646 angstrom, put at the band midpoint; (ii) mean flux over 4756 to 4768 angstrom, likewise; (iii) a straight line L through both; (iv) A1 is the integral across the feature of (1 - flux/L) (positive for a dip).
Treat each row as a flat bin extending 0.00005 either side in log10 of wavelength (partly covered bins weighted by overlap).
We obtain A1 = -1.2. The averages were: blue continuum 12.2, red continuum 11.9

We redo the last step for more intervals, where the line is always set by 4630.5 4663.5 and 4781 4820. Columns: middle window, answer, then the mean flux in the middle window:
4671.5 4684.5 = 0.1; 12.2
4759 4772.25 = 1.2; 12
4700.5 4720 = 0.5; 12.3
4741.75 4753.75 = 0.1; 12.9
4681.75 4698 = 0.4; 12.1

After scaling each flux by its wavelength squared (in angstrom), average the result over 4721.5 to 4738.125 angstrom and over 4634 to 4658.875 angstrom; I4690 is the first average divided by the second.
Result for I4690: 1.17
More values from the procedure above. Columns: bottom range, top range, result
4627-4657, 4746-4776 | 1.09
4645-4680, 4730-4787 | 1.14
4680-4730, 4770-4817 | 1.12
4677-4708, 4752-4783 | 1.10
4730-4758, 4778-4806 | 1.06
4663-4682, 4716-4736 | 1.14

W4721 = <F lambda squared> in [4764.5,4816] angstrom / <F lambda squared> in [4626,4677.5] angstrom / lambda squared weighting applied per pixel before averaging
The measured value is 1.15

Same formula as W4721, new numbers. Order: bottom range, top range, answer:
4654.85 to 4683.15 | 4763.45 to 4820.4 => 1.13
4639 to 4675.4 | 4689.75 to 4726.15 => 1.05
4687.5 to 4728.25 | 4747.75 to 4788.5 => 1.07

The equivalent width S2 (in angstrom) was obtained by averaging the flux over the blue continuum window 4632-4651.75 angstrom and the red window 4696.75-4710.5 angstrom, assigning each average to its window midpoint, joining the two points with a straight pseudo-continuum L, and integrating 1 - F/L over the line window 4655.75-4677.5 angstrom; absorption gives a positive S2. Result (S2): -0.8 angstrom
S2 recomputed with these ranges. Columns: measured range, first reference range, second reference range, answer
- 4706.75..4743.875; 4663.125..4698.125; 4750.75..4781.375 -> -3.1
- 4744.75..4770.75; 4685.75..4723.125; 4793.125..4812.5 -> 0.5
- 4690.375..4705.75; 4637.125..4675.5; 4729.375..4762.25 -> 1.2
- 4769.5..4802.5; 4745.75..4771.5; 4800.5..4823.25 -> -1.0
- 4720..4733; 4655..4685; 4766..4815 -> -0.5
